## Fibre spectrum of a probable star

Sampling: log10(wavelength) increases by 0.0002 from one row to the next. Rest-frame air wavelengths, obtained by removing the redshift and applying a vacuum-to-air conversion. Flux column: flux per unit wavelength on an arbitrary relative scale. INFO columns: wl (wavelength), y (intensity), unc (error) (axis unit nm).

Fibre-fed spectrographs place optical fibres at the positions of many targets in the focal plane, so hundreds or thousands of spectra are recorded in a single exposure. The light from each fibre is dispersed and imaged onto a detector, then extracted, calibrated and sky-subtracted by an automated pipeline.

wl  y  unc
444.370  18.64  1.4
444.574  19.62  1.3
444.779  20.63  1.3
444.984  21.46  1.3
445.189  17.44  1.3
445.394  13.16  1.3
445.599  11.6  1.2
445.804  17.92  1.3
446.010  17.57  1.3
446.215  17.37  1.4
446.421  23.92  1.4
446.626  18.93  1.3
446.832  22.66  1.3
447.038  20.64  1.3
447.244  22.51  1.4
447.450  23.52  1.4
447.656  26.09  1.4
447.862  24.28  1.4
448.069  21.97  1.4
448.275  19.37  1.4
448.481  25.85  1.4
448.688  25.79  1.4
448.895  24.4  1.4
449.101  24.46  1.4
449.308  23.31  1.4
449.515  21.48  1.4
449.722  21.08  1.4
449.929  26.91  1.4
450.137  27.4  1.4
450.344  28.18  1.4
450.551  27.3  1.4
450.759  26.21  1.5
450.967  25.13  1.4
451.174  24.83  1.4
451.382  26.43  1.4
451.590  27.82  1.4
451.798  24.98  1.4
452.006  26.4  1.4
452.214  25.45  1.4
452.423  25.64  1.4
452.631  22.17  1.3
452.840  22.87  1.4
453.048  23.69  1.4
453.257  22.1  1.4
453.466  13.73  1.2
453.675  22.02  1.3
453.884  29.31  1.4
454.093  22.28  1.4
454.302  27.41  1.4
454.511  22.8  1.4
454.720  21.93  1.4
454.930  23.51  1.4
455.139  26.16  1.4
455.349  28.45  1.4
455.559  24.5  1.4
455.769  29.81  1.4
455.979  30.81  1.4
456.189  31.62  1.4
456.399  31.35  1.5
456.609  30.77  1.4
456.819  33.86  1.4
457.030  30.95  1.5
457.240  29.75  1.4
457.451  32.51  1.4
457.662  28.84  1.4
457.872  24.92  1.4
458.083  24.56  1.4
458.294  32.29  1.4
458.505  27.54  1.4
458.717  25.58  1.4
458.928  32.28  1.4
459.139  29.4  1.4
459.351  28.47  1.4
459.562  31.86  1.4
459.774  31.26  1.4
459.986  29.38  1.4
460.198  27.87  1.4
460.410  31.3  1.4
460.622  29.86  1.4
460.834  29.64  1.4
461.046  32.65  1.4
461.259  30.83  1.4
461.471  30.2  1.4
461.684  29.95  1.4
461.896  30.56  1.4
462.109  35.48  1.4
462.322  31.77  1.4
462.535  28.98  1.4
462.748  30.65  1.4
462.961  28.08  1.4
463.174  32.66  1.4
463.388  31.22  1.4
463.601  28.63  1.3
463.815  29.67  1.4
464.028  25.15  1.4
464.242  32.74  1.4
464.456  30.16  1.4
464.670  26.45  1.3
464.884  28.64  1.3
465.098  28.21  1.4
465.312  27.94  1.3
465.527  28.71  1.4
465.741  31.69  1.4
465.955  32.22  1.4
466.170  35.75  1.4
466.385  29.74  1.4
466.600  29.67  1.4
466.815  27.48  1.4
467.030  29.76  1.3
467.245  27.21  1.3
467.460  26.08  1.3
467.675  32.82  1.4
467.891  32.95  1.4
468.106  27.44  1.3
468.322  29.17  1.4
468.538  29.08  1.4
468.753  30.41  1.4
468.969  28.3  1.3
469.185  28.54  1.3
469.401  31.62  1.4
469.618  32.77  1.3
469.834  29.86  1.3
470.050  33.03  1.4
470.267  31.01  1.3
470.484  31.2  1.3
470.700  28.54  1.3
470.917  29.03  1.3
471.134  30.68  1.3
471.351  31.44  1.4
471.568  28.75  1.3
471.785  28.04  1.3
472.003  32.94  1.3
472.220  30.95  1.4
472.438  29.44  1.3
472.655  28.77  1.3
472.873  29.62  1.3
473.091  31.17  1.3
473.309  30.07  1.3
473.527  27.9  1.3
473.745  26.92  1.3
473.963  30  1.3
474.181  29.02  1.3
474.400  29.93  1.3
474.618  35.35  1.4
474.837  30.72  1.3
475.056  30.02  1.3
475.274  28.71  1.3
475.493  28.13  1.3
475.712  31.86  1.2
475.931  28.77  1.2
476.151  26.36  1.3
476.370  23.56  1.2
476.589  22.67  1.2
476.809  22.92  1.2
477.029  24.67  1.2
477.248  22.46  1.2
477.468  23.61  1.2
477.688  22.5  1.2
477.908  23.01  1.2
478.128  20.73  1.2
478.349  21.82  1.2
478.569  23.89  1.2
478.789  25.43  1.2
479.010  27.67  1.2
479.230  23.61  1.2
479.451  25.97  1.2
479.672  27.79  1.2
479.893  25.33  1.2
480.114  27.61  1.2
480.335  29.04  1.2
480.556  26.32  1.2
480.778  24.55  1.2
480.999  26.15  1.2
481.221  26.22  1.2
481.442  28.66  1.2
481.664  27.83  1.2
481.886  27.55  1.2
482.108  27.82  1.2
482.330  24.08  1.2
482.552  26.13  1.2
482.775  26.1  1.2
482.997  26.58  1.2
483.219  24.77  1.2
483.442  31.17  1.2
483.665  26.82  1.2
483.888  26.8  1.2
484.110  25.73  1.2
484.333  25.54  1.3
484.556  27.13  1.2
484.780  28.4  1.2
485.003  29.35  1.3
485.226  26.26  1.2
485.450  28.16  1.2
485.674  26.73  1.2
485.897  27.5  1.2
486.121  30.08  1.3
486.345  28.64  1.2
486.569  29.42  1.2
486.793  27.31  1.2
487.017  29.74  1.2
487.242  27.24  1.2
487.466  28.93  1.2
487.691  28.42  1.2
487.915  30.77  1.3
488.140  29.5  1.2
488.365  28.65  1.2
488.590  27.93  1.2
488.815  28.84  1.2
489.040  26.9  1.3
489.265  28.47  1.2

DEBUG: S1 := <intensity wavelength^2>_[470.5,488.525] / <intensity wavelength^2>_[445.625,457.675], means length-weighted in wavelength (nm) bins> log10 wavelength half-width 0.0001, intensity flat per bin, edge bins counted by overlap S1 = 1.24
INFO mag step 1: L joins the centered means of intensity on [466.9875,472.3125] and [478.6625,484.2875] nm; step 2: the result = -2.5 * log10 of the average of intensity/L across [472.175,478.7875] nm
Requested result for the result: 0.051 mag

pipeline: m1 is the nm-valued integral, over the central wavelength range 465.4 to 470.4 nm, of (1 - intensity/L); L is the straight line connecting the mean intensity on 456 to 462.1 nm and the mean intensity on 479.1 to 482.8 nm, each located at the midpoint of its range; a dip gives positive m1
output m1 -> -0.274 nm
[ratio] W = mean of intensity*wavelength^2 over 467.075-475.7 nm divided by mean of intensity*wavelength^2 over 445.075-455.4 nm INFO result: 1.4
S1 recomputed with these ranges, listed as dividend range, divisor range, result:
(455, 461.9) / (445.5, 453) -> 1.32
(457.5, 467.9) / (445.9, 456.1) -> 1.30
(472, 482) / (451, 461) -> 1.08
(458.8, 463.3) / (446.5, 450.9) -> 1.35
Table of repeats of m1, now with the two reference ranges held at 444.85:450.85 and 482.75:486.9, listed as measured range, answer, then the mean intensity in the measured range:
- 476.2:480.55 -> 0.34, 24.5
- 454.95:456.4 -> -0.32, 28.5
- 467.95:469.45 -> -0.24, 29.3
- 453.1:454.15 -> 0.05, 21.9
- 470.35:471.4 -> -0.19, 30.1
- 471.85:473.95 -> -0.32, 29.7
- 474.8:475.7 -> -0.12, 29.6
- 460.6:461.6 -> -0.27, 30.7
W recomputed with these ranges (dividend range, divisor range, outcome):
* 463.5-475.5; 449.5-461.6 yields 1.16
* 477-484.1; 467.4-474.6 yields 0.89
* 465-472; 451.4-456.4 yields 1.27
